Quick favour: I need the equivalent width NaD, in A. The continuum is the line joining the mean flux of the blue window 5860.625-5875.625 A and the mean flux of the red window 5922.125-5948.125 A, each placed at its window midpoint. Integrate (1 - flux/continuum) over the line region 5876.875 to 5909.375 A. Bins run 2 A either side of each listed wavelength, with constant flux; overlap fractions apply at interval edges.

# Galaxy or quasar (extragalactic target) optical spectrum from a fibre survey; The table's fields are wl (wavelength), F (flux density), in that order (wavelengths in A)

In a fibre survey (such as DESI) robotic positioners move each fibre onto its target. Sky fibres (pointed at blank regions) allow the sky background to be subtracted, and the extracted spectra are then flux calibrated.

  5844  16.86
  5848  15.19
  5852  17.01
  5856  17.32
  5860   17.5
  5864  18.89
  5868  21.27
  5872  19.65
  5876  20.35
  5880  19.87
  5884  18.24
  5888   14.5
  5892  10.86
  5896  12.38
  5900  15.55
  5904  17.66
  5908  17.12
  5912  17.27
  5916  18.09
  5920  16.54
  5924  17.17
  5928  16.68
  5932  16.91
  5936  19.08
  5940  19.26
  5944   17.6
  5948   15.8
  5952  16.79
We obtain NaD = 5.3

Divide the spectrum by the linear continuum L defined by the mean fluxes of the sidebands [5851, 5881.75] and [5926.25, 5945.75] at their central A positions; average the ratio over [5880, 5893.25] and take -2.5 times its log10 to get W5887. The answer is 0.20 mag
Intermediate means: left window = 19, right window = 17.9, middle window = 15.5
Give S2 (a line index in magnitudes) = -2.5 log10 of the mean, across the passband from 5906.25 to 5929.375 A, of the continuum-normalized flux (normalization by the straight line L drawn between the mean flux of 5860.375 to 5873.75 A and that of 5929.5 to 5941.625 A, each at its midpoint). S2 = 0.09 mag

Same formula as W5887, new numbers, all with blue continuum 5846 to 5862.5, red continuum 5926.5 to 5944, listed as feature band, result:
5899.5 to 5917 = 0.02 mag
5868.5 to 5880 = -0.18 mag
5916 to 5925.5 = 0.04 mag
